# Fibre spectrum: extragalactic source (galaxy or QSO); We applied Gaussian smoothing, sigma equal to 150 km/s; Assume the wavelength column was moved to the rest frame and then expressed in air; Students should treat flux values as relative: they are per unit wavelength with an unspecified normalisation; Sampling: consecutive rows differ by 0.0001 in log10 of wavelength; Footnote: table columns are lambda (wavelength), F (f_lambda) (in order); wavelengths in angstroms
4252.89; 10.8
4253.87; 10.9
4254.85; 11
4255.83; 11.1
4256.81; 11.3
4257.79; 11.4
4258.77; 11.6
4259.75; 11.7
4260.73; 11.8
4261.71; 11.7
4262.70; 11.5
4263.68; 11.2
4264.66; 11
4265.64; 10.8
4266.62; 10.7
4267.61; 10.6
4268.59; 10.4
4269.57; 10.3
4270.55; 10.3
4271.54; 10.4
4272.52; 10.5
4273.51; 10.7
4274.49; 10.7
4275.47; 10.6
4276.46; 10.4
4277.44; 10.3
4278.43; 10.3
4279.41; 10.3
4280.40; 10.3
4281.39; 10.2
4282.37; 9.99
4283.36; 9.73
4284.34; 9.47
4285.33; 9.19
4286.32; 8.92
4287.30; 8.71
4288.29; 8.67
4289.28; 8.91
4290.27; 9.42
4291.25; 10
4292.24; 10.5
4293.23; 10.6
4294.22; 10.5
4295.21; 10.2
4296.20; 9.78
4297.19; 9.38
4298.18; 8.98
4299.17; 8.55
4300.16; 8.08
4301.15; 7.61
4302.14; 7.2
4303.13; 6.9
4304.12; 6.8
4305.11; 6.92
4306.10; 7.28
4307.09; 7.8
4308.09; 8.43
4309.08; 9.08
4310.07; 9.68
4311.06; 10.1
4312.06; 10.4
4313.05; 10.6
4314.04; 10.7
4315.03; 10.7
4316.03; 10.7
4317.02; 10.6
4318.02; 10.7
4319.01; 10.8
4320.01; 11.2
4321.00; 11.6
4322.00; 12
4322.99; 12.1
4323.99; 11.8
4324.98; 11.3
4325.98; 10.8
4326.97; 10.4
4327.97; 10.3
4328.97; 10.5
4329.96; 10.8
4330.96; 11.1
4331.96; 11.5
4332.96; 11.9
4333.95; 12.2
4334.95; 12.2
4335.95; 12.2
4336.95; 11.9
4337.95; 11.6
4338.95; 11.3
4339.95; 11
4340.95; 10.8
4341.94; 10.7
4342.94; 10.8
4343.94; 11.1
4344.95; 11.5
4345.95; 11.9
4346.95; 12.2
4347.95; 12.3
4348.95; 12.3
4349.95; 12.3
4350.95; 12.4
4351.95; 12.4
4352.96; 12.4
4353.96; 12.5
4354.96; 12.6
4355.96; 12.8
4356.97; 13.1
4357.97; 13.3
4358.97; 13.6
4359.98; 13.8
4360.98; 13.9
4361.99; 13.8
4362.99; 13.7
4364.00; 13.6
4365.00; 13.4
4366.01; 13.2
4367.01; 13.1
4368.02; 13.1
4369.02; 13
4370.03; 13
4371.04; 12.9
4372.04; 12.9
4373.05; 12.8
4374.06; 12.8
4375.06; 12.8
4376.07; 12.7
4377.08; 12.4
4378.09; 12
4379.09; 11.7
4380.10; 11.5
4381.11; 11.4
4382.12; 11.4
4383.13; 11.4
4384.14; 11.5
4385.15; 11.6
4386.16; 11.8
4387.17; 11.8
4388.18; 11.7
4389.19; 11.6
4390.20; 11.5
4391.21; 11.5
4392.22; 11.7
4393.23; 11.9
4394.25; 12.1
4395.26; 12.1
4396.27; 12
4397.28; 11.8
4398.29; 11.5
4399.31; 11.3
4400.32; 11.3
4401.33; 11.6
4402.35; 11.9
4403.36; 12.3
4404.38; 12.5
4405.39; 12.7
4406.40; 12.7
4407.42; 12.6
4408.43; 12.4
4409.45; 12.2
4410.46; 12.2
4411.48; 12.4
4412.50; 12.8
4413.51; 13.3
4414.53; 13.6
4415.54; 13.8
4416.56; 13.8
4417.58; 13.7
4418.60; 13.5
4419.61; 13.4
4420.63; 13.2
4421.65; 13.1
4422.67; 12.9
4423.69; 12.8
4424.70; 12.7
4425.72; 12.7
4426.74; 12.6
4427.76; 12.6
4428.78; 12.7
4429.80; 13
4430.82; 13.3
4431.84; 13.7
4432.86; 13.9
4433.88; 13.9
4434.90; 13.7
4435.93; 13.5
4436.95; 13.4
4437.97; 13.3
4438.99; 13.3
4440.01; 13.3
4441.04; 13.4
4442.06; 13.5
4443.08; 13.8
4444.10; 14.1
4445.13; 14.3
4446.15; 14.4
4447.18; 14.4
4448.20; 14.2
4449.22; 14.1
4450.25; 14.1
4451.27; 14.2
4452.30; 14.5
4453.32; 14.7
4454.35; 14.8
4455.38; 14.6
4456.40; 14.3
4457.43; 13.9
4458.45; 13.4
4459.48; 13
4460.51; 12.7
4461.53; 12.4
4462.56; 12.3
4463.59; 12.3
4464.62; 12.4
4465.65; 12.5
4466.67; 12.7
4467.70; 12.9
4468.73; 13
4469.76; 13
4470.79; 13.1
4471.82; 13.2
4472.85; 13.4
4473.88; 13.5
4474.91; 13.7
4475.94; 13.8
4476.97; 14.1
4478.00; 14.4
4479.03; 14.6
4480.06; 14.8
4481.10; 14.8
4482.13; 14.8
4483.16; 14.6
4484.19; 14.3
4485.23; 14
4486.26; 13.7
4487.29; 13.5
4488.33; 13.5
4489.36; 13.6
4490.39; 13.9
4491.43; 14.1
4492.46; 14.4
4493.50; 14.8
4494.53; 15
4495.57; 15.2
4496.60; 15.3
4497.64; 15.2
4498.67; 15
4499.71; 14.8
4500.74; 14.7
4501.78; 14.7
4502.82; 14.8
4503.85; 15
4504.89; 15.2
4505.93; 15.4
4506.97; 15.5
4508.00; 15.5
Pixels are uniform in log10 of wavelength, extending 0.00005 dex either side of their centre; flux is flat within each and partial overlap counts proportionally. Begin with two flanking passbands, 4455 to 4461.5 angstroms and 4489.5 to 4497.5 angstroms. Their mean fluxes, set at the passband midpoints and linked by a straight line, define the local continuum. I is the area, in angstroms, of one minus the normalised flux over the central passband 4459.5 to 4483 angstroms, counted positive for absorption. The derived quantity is 1.0 angstroms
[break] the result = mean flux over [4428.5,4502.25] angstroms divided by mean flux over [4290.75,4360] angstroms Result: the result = 1.29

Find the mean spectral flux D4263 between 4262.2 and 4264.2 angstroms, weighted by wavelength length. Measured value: 11.3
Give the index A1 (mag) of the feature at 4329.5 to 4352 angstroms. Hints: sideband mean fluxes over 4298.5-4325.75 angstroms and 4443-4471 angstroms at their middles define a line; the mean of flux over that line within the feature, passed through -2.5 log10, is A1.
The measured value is -0.12 mag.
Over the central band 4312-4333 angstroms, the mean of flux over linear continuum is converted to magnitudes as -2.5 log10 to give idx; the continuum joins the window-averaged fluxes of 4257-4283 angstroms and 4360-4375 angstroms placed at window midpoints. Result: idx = 0.10 mag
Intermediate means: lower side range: 10.8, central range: 11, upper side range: 13.2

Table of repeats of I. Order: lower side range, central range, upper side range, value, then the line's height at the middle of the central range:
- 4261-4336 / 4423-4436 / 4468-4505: -0.1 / 13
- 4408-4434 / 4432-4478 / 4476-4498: 0.6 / 13.8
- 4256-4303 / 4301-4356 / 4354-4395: 2.8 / 11.3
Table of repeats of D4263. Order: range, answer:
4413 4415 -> 13.5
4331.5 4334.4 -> 11.9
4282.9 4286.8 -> 9.33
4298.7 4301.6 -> 8.08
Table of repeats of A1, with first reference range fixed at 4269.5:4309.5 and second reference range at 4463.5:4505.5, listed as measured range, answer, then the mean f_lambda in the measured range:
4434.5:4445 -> -0.05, 13.5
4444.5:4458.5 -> -0.08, 14.3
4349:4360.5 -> -0.17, 12.8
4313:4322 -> -0.09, 10.9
